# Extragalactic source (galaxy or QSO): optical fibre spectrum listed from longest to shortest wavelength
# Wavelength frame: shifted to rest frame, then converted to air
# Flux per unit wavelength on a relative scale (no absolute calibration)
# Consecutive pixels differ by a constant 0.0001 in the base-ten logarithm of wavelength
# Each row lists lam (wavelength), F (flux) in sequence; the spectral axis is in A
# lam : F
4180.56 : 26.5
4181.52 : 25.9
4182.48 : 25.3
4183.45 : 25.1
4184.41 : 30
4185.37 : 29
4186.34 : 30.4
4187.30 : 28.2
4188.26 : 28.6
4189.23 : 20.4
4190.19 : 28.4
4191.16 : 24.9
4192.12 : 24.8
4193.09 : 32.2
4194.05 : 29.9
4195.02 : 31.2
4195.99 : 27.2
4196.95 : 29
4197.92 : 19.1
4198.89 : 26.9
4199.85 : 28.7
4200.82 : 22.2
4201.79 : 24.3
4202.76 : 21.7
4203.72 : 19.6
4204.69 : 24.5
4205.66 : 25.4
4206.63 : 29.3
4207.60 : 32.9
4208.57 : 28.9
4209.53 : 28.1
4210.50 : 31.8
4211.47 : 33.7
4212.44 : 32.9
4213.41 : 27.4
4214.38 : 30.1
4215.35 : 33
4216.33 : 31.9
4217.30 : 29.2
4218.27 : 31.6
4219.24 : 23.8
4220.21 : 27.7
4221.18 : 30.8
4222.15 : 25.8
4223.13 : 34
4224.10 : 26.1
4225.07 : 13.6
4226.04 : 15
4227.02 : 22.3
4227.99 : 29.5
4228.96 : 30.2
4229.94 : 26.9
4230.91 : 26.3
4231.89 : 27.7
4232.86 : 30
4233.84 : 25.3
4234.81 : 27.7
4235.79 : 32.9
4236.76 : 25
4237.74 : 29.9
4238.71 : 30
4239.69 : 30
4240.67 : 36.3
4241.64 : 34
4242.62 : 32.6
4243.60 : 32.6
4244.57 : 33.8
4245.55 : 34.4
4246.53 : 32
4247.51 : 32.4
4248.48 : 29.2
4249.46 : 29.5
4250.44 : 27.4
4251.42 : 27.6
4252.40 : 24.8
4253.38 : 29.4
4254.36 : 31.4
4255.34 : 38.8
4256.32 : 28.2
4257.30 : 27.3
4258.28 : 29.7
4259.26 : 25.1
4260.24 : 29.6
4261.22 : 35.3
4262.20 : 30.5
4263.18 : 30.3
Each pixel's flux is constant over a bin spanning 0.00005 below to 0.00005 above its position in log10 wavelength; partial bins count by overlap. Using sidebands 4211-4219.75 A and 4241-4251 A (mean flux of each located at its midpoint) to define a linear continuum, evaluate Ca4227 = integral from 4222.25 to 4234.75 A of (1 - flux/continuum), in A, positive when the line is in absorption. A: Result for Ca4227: 2.2 A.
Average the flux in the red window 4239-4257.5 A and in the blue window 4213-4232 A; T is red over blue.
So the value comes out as 1.15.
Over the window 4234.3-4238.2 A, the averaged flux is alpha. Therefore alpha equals 28.9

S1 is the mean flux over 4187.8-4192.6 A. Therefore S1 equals 25.4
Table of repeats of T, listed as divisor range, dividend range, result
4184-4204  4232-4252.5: 1.14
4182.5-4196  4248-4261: 1.05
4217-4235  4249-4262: 1.12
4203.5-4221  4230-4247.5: 1.05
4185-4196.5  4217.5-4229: 0.92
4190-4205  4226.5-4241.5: 1.11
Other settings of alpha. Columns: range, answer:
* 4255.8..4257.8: 27.9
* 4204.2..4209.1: 28.2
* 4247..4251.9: 29.2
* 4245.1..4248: 32.9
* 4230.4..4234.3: 27.3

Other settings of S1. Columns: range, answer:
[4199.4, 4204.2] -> 23.3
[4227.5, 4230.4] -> 28.9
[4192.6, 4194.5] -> 31.1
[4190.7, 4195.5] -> 28.6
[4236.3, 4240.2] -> 28.7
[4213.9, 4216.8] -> 31.6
